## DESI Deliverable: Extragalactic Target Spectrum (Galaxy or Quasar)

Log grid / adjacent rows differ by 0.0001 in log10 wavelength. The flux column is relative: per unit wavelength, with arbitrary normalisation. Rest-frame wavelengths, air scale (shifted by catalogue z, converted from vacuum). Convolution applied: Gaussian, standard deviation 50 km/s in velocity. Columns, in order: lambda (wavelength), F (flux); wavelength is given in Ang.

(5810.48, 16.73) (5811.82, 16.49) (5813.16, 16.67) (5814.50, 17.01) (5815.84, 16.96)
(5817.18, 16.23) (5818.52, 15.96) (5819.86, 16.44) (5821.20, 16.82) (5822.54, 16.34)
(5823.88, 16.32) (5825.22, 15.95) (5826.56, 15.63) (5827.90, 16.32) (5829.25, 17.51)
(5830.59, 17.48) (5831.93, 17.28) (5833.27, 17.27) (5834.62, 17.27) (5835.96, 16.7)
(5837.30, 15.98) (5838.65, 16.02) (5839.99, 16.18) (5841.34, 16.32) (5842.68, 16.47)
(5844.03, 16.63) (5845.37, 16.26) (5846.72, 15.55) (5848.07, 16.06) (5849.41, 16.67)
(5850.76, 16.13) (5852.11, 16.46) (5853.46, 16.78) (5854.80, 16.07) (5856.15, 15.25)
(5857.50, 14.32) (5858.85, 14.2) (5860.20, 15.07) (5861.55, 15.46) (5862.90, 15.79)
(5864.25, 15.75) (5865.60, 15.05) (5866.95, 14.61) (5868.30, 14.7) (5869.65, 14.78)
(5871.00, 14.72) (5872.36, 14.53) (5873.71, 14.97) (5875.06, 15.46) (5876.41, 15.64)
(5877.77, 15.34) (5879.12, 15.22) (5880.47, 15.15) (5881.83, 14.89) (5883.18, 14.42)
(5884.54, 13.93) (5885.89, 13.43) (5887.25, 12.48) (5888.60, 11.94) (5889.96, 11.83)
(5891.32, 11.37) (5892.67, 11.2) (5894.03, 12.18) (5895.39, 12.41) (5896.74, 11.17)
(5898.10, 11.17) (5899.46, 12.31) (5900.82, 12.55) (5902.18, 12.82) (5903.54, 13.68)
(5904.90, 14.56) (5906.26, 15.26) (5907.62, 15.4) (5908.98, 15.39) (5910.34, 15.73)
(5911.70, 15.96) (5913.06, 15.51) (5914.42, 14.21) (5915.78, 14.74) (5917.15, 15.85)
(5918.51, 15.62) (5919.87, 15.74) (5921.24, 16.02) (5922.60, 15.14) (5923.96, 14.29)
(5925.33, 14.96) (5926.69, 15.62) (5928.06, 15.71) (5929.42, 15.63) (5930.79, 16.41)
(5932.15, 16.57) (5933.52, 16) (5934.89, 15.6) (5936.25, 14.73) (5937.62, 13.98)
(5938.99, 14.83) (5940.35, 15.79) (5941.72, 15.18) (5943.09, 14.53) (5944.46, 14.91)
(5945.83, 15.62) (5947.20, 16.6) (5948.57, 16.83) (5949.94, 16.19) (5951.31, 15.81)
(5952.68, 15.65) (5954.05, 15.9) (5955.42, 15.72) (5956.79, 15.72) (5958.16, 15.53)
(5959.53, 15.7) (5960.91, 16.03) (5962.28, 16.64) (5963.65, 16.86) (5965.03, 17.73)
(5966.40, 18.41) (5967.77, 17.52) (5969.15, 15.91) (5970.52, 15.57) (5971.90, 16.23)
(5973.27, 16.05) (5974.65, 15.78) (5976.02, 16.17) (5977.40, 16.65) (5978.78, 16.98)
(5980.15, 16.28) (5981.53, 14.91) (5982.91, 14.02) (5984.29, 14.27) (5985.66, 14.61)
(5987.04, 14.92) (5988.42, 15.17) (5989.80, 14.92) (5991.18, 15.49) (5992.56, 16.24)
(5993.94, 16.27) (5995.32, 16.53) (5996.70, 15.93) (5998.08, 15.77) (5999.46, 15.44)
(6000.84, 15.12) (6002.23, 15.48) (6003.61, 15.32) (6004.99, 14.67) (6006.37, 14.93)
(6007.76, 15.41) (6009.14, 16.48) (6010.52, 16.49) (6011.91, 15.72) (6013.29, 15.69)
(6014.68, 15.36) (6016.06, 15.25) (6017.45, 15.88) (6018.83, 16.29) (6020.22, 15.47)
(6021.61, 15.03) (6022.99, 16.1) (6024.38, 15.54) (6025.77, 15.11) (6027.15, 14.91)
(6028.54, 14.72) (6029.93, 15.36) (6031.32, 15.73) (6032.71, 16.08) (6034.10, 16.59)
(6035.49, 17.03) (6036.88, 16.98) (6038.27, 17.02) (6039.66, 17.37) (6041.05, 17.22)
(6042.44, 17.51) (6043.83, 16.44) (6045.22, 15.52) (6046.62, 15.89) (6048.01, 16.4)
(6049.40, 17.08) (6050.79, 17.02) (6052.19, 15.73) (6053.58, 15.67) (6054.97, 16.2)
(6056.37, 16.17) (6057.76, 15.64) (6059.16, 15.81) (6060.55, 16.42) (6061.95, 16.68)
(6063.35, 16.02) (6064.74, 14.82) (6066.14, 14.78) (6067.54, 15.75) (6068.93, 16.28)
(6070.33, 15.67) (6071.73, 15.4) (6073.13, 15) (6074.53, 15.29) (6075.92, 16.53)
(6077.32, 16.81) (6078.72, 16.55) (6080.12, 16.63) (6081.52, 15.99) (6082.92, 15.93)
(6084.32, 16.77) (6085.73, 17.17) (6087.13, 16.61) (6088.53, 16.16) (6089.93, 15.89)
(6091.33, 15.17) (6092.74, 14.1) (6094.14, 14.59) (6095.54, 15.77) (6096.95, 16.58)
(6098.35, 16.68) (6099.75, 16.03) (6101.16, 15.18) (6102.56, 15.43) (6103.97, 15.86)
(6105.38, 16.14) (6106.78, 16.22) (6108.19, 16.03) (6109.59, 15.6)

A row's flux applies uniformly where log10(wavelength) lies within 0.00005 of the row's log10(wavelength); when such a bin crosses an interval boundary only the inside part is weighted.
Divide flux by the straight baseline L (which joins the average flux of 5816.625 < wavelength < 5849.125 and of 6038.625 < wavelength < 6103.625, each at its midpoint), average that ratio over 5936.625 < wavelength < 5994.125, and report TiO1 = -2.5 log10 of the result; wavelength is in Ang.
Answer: 0.03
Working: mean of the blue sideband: 16.5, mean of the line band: 15.8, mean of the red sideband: 16.1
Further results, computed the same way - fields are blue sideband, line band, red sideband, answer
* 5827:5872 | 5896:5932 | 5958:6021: 0.085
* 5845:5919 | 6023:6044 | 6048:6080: -0.033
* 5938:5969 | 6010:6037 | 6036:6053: 0.054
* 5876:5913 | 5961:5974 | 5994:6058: -0.125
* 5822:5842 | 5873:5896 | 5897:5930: 0.130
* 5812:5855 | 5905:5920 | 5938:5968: 0.057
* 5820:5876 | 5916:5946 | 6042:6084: 0.042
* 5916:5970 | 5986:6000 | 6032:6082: 0.024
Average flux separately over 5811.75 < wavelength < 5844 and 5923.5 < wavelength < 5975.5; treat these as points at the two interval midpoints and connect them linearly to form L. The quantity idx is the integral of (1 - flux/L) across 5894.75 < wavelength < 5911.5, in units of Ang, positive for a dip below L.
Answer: 2.6 Ang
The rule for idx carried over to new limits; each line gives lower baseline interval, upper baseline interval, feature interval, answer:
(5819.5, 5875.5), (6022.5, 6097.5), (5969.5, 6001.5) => 0.8 Ang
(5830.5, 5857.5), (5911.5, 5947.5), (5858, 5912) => 6.3 Ang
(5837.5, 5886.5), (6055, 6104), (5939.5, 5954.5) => -0.1 Ang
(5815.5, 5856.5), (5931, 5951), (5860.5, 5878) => 1.1 Ang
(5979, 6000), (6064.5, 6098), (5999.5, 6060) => -1.2 Ang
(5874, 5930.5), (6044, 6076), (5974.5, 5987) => -0.4 Ang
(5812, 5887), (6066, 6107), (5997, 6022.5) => 0.5 Ang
